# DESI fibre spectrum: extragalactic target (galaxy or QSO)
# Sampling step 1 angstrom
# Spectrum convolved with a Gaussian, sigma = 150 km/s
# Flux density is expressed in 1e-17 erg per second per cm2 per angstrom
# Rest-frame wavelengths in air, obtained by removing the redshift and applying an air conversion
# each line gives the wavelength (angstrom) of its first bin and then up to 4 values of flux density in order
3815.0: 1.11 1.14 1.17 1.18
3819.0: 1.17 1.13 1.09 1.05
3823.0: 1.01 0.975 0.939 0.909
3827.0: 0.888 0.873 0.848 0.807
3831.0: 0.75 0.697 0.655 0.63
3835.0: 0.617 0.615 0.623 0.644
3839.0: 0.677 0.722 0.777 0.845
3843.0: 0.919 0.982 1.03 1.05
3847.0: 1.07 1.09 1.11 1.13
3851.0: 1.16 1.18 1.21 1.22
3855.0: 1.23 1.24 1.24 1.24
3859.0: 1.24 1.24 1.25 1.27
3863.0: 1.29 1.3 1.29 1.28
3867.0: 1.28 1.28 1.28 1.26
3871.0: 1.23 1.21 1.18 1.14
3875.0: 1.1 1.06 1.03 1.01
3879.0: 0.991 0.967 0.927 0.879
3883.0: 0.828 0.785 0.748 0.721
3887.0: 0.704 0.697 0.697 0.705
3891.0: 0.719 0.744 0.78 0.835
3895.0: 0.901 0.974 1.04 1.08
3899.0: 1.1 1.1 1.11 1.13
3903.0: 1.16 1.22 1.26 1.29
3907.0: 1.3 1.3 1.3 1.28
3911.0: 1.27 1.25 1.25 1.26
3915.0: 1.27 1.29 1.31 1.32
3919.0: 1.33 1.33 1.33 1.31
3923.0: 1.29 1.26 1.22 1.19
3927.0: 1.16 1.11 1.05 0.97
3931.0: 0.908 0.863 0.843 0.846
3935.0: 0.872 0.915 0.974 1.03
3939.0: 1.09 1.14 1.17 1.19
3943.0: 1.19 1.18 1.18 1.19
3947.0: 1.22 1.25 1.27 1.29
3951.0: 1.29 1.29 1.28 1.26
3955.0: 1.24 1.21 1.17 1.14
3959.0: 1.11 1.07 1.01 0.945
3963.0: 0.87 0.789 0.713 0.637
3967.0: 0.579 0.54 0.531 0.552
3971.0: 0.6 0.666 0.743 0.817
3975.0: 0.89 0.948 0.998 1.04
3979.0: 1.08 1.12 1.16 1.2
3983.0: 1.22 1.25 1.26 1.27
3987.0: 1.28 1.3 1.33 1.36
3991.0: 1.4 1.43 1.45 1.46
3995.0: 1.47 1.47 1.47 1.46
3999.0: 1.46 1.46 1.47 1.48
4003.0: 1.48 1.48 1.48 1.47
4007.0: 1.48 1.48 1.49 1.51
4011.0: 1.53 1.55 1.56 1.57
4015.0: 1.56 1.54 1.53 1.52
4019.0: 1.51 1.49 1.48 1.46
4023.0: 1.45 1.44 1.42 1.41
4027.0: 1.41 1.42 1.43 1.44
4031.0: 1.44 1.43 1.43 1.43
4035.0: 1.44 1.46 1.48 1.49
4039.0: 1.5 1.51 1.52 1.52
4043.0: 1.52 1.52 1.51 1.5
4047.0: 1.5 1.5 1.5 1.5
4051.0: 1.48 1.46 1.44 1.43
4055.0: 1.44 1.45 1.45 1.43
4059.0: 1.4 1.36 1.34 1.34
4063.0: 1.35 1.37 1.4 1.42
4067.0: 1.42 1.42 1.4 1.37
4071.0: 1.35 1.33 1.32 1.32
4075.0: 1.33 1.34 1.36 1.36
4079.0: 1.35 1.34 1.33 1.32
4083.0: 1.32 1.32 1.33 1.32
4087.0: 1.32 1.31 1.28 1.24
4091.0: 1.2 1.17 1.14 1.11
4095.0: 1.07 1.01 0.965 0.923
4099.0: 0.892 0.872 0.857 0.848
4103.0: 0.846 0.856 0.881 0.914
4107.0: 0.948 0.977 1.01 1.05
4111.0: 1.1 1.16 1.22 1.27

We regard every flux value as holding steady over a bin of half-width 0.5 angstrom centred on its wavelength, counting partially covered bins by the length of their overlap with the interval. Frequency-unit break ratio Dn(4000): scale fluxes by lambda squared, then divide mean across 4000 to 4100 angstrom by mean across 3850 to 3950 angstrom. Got 1.35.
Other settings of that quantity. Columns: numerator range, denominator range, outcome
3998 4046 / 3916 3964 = 1.36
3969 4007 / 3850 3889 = 1.18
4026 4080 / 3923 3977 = 1.49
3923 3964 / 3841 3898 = 1.10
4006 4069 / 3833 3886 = 1.53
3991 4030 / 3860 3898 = 1.56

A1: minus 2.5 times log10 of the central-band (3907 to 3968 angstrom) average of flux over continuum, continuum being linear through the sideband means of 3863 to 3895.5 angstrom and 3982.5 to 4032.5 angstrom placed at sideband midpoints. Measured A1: 0.06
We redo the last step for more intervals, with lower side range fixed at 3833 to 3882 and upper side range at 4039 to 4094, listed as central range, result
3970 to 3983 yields 0.31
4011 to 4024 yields -0.16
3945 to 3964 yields 0.04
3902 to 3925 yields -0.11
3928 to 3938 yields 0.26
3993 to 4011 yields -0.15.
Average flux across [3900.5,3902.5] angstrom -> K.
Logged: 1.12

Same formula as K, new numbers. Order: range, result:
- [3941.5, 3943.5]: 1.19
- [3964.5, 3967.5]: 0.643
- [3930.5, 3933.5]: 0.871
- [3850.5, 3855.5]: 1.2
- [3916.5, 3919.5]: 1.32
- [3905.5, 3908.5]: 1.3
